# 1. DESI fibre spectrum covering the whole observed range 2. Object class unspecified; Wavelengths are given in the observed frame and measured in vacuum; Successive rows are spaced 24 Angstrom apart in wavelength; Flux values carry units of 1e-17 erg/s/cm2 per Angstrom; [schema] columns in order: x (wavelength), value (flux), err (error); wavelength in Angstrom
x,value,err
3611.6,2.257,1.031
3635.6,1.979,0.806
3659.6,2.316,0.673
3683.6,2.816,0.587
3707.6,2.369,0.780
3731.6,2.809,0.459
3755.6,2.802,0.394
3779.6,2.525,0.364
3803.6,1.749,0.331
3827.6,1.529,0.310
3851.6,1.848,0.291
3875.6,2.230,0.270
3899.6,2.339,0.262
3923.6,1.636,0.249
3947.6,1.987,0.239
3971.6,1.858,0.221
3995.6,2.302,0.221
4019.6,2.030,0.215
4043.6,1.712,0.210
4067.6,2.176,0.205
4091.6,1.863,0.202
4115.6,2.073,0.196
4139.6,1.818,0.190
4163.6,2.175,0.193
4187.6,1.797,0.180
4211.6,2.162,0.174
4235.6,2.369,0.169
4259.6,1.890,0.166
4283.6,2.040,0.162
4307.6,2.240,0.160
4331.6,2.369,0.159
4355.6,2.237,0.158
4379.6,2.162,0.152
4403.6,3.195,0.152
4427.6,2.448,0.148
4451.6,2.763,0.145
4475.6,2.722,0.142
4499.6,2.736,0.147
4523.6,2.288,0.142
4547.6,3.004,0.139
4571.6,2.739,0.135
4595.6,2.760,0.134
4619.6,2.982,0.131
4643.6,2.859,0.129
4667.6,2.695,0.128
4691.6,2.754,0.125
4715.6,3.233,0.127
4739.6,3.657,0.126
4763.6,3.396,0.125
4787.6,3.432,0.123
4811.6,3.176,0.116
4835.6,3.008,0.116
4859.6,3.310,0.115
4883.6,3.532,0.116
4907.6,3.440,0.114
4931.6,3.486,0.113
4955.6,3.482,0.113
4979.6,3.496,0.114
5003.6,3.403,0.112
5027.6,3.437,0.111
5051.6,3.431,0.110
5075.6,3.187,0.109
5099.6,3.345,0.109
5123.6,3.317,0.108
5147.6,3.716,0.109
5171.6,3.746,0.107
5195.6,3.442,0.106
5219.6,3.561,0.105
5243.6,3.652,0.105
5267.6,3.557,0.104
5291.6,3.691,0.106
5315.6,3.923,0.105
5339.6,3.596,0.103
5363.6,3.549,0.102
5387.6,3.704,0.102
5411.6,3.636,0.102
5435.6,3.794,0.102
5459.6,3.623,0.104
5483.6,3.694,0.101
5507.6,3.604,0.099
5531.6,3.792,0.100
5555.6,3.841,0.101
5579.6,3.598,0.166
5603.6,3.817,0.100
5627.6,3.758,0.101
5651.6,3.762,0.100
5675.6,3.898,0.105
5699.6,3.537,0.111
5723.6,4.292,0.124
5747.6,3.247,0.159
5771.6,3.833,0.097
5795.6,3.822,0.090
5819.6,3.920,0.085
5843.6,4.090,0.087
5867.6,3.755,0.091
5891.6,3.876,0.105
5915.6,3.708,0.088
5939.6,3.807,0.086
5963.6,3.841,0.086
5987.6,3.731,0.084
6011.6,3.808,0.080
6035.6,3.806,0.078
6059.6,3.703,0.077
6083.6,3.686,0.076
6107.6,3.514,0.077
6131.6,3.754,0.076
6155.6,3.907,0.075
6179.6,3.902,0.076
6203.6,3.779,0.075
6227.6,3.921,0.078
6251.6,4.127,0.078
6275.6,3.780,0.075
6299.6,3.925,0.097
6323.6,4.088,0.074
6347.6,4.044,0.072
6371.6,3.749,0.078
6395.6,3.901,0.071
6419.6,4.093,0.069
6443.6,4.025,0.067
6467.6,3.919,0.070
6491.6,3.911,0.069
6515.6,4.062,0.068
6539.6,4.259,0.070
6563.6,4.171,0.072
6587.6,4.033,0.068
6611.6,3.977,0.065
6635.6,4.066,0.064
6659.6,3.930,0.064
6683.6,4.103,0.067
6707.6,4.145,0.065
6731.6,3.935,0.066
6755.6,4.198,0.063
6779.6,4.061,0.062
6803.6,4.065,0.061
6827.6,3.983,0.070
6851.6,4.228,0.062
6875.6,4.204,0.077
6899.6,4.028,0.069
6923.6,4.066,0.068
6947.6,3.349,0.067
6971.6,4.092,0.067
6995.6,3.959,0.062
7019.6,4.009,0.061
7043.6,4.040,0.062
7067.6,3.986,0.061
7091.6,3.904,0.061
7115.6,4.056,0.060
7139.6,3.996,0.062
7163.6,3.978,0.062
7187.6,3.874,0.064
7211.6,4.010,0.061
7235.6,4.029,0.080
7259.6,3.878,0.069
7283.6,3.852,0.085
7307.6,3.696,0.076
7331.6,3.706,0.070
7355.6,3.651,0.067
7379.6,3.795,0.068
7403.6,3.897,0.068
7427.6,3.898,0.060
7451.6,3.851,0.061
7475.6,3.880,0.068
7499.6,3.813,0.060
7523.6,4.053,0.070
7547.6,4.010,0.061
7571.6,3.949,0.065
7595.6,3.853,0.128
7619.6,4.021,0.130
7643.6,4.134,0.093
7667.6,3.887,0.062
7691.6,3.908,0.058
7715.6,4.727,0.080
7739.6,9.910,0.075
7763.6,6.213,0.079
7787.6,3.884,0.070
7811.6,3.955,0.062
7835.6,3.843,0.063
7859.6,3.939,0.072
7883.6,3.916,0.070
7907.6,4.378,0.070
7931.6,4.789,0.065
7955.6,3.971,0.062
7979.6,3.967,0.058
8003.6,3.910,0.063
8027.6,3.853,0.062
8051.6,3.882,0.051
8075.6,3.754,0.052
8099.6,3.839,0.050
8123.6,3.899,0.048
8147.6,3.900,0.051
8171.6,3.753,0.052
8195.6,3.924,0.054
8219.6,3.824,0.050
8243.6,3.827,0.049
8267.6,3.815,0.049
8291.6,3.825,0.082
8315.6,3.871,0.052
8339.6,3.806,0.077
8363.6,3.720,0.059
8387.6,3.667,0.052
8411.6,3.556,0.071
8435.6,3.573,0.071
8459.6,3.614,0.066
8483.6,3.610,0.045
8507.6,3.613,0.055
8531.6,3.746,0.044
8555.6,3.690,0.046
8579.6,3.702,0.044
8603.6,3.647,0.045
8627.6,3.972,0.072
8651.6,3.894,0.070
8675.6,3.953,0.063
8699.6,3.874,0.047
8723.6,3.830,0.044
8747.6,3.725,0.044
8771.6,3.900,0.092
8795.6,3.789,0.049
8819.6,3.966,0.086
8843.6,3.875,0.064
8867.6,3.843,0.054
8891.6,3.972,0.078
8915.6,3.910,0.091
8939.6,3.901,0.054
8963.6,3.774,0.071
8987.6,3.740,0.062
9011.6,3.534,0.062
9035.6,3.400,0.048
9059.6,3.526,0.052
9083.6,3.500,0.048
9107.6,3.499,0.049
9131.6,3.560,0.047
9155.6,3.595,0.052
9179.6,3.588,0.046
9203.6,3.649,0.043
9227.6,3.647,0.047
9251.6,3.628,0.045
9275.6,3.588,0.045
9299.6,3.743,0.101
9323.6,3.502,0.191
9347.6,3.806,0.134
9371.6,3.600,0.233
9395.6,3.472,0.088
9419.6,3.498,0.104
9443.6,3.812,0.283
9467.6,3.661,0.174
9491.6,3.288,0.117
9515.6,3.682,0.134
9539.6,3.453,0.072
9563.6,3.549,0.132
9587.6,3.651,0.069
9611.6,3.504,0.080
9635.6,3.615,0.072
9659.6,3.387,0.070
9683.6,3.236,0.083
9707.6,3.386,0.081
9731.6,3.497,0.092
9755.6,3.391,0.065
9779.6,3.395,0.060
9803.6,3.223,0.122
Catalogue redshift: 0.18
